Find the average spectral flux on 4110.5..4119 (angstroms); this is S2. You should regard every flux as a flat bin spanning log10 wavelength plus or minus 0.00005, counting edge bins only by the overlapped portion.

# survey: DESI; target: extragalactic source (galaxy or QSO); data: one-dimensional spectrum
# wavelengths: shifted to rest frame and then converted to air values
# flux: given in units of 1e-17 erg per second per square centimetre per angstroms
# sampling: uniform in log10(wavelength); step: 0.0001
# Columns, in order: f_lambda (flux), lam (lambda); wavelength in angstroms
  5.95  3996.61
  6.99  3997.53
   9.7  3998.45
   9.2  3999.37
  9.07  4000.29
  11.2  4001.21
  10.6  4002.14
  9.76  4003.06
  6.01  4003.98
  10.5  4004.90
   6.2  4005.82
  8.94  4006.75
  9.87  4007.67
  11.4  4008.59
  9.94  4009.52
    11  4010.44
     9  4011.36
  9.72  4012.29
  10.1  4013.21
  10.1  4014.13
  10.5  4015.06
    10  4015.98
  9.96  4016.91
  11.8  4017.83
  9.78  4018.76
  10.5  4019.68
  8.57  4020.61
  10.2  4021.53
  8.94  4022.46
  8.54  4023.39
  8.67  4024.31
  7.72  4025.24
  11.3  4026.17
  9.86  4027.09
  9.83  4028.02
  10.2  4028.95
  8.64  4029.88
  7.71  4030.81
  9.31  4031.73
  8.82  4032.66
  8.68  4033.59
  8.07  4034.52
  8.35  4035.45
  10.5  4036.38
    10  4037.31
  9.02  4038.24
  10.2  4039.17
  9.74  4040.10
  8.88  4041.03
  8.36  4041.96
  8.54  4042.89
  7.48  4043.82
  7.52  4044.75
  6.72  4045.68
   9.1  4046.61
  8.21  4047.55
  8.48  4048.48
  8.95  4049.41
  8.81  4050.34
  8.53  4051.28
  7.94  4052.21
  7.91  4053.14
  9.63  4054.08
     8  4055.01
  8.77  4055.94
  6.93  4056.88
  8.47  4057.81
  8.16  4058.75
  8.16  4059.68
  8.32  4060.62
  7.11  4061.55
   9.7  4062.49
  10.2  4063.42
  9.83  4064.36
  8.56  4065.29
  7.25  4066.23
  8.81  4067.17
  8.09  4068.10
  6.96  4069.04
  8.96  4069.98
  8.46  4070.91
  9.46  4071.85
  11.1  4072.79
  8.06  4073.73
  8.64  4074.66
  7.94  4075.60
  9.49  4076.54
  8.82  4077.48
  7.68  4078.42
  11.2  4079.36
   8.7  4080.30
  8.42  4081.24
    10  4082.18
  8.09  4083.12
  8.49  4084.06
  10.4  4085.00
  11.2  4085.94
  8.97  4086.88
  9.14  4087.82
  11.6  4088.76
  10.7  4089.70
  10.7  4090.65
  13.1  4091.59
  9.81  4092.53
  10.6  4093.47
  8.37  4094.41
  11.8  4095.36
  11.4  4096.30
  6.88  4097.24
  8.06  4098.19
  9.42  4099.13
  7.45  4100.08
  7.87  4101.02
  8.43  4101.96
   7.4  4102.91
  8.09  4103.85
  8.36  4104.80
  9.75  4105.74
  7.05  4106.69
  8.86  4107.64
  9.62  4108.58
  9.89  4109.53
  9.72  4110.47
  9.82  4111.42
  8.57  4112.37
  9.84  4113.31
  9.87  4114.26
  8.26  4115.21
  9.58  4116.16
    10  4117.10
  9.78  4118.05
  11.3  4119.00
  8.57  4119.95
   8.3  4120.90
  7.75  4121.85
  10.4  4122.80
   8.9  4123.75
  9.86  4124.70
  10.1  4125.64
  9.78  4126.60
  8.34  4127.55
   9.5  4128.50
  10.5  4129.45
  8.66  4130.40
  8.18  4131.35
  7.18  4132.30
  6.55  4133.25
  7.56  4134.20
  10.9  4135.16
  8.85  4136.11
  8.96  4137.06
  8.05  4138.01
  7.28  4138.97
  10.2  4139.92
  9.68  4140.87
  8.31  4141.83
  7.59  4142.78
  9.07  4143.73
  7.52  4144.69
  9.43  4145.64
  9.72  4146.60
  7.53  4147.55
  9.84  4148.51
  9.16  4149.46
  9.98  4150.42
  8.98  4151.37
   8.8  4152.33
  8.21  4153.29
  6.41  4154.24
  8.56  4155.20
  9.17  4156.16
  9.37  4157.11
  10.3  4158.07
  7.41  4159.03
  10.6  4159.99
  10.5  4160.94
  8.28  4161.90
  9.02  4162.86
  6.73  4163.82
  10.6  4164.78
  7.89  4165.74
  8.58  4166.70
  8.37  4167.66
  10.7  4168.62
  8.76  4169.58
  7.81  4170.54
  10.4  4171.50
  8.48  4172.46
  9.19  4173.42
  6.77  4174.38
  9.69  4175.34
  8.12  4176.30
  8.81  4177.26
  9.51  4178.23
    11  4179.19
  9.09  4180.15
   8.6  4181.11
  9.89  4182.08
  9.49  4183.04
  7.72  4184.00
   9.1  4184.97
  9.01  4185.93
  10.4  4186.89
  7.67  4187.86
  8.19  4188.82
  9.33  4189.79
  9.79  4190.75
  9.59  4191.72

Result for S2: 9.58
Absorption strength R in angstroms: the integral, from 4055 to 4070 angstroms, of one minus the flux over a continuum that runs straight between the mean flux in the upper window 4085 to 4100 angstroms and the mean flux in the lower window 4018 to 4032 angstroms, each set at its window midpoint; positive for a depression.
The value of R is 2.1 angstroms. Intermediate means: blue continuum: 9.37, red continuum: 10.1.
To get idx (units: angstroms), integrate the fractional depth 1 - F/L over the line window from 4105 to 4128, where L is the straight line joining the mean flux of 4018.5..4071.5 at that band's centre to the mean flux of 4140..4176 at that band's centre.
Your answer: -1.30 angstroms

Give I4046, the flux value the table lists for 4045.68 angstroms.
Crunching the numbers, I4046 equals 6.72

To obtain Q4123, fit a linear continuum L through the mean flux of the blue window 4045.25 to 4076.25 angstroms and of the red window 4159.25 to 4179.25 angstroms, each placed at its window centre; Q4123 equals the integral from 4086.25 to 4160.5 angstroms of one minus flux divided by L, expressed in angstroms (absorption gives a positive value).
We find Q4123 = -2.85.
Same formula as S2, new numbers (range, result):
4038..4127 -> 9.01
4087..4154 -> 9.12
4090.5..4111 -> 9.19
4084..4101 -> 9.87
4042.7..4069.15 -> 8.33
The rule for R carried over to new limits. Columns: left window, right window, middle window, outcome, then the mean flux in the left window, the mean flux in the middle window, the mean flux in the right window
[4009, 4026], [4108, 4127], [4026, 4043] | 0.8 angstroms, 9.75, 9.24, 9.49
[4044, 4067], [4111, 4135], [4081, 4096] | -2.4 angstroms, 8.38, 10.1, 9.11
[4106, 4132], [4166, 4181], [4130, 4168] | 1.8 angstroms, 9.28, 8.7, 9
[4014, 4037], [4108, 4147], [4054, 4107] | 1.4 angstroms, 9.45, 9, 9.07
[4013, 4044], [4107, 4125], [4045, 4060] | 1.8 angstroms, 9.39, 8.29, 9.39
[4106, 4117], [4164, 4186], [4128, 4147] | 0.9 angstroms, 9.23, 8.68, 8.99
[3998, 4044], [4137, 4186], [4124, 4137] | 0.1 angstroms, 9.43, 8.92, 8.89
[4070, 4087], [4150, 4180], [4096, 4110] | 0.9 angstroms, 9.17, 8.53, 8.94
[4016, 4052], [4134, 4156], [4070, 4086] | -0.3 angstroms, 9.07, 9.13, 8.74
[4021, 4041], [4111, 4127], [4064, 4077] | 0.9 angstroms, 9.24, 8.68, 9.45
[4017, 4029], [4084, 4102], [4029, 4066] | 4.1 angstroms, 9.68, 8.63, 9.78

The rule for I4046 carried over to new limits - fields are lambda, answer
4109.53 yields 9.89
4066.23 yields 7.25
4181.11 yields 8.6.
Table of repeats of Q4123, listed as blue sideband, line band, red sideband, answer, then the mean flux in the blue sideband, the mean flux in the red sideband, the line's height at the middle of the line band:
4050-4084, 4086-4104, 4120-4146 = -1.7 angstroms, 8.64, 8.79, 8.7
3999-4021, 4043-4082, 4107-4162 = 3.7 angstroms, 9.74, 9.03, 9.44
